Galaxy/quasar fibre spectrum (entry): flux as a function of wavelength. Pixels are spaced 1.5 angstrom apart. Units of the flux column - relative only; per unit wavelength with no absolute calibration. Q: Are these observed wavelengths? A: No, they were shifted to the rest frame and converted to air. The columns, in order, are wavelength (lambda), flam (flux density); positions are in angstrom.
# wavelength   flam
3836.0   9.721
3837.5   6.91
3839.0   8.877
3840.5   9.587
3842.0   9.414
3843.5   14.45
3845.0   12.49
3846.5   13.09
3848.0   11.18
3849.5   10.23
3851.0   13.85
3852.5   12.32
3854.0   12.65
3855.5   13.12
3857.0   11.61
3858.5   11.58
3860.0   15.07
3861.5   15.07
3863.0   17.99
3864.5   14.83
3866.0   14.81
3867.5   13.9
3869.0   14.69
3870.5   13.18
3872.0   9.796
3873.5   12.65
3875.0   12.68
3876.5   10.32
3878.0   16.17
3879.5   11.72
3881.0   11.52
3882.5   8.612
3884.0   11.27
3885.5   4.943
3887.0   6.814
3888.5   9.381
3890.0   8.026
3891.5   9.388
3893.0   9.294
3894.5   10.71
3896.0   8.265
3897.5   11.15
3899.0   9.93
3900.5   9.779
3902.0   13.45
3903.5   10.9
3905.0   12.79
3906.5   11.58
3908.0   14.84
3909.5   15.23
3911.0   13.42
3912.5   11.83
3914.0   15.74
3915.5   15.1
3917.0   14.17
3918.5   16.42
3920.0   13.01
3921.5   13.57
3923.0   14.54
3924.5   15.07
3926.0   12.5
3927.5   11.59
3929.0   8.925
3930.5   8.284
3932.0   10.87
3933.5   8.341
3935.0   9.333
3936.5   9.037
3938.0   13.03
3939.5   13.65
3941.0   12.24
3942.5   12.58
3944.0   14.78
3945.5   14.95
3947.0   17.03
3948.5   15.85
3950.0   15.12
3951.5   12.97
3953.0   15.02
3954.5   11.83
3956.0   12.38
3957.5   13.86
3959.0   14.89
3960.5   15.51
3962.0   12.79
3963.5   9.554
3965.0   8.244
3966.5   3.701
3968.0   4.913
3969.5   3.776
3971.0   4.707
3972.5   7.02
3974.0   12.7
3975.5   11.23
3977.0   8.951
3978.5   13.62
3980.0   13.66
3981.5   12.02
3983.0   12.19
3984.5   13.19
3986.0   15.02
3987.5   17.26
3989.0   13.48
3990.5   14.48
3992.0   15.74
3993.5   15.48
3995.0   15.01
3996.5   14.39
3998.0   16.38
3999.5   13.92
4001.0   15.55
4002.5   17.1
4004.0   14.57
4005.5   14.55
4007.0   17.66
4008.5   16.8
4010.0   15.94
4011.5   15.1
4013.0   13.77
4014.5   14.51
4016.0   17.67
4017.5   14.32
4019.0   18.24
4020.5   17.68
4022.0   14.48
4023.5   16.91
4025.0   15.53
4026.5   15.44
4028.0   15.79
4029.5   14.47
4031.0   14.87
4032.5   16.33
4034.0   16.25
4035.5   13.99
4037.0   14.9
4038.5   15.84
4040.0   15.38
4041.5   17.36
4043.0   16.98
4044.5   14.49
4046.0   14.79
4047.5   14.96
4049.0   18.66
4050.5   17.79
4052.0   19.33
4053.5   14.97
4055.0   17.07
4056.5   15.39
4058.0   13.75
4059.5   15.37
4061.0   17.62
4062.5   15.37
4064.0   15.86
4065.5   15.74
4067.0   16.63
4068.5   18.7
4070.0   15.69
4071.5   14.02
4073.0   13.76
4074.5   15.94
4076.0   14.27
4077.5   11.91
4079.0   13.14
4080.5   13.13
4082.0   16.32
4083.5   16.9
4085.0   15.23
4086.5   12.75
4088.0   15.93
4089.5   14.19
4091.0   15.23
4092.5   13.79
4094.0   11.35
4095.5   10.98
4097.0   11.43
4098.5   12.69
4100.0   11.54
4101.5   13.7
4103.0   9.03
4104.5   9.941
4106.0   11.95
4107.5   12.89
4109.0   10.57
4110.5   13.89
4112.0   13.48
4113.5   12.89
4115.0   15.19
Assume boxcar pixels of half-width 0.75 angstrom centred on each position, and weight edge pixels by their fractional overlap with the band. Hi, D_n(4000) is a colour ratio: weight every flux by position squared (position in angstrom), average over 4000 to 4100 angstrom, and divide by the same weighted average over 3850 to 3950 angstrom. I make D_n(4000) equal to 1.3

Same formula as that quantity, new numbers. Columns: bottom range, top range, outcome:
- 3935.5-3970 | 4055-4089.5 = 1.33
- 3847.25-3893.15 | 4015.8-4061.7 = 1.46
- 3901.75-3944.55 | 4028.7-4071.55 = 1.35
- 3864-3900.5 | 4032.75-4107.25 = 1.48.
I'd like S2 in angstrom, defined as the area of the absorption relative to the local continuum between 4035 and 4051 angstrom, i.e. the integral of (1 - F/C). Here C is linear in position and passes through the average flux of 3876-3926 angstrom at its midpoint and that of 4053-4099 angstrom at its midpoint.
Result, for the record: -2.0 angstrom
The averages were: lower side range 11.8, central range 15.9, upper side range 14.7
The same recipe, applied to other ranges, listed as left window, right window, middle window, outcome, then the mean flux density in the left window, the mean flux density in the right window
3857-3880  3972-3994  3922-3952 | 1.7 angstrom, 13.6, 13.1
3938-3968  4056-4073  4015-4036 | -1.6 angstrom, 12.8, 15.7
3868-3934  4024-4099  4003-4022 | -2.4 angstrom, 11.7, 15.2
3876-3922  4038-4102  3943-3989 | 3.3 angstrom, 11.6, 15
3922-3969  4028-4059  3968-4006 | 2.4 angstrom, 12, 15.9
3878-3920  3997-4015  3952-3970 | 4.0 angstrom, 11.5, 15.5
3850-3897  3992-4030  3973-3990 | 2.2 angstrom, 11.8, 15.7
